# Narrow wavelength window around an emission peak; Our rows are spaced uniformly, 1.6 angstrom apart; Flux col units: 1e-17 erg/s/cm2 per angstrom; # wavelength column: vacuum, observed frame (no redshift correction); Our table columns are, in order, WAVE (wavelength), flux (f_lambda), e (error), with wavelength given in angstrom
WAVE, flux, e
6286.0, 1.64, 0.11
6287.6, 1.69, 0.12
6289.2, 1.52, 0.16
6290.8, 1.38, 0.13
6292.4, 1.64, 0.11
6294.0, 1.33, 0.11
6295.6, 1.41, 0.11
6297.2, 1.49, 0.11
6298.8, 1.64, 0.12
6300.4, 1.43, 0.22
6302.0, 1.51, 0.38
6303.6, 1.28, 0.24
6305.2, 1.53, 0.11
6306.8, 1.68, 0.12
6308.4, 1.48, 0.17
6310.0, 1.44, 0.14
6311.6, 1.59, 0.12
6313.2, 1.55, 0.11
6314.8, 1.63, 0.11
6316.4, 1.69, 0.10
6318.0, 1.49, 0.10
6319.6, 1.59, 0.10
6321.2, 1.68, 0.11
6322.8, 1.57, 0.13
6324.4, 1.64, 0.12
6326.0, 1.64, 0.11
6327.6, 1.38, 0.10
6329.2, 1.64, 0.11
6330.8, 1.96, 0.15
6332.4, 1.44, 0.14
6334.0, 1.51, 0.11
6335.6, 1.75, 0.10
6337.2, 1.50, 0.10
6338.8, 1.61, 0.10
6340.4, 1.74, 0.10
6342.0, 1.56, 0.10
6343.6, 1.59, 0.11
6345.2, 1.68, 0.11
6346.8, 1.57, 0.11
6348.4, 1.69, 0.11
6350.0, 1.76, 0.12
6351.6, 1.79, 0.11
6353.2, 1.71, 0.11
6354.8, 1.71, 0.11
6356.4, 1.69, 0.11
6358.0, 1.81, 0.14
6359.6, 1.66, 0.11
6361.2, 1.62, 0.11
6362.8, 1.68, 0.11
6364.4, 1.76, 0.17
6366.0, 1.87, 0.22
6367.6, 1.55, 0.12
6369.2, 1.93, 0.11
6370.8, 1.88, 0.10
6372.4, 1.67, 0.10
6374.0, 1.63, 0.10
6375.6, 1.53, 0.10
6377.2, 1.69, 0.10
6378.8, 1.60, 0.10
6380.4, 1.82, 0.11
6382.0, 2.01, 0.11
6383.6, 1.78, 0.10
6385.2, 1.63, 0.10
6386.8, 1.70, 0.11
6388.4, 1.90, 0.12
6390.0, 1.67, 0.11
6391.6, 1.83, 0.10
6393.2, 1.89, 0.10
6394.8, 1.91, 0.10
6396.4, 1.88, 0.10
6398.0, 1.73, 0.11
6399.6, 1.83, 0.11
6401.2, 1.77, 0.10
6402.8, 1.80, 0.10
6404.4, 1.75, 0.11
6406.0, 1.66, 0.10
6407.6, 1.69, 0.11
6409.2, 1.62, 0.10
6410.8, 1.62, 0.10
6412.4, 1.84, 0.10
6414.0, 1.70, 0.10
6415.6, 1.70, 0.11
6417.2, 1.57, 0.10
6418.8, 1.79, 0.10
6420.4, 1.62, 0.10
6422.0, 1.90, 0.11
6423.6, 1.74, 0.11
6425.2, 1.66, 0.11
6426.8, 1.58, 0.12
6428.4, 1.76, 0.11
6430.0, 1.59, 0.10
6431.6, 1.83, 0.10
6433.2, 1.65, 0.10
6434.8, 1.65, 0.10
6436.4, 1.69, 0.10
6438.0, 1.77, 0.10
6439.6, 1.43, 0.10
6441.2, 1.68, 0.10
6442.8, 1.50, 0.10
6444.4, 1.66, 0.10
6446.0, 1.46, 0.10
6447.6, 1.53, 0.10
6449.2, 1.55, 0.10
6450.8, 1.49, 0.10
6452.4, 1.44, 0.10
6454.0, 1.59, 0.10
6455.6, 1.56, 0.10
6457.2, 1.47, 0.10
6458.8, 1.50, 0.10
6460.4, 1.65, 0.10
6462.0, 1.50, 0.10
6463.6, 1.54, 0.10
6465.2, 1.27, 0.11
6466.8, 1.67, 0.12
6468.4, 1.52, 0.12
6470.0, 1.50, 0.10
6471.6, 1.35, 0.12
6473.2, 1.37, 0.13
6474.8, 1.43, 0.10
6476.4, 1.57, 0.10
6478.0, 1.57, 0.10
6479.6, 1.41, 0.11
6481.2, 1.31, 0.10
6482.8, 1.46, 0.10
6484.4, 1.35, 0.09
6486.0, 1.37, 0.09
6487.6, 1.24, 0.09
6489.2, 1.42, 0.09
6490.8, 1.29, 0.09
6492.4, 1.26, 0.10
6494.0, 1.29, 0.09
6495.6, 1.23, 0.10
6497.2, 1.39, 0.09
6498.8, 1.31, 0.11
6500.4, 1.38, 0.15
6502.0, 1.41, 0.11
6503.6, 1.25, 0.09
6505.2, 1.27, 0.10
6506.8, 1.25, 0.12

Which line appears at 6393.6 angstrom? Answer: C III] 1909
